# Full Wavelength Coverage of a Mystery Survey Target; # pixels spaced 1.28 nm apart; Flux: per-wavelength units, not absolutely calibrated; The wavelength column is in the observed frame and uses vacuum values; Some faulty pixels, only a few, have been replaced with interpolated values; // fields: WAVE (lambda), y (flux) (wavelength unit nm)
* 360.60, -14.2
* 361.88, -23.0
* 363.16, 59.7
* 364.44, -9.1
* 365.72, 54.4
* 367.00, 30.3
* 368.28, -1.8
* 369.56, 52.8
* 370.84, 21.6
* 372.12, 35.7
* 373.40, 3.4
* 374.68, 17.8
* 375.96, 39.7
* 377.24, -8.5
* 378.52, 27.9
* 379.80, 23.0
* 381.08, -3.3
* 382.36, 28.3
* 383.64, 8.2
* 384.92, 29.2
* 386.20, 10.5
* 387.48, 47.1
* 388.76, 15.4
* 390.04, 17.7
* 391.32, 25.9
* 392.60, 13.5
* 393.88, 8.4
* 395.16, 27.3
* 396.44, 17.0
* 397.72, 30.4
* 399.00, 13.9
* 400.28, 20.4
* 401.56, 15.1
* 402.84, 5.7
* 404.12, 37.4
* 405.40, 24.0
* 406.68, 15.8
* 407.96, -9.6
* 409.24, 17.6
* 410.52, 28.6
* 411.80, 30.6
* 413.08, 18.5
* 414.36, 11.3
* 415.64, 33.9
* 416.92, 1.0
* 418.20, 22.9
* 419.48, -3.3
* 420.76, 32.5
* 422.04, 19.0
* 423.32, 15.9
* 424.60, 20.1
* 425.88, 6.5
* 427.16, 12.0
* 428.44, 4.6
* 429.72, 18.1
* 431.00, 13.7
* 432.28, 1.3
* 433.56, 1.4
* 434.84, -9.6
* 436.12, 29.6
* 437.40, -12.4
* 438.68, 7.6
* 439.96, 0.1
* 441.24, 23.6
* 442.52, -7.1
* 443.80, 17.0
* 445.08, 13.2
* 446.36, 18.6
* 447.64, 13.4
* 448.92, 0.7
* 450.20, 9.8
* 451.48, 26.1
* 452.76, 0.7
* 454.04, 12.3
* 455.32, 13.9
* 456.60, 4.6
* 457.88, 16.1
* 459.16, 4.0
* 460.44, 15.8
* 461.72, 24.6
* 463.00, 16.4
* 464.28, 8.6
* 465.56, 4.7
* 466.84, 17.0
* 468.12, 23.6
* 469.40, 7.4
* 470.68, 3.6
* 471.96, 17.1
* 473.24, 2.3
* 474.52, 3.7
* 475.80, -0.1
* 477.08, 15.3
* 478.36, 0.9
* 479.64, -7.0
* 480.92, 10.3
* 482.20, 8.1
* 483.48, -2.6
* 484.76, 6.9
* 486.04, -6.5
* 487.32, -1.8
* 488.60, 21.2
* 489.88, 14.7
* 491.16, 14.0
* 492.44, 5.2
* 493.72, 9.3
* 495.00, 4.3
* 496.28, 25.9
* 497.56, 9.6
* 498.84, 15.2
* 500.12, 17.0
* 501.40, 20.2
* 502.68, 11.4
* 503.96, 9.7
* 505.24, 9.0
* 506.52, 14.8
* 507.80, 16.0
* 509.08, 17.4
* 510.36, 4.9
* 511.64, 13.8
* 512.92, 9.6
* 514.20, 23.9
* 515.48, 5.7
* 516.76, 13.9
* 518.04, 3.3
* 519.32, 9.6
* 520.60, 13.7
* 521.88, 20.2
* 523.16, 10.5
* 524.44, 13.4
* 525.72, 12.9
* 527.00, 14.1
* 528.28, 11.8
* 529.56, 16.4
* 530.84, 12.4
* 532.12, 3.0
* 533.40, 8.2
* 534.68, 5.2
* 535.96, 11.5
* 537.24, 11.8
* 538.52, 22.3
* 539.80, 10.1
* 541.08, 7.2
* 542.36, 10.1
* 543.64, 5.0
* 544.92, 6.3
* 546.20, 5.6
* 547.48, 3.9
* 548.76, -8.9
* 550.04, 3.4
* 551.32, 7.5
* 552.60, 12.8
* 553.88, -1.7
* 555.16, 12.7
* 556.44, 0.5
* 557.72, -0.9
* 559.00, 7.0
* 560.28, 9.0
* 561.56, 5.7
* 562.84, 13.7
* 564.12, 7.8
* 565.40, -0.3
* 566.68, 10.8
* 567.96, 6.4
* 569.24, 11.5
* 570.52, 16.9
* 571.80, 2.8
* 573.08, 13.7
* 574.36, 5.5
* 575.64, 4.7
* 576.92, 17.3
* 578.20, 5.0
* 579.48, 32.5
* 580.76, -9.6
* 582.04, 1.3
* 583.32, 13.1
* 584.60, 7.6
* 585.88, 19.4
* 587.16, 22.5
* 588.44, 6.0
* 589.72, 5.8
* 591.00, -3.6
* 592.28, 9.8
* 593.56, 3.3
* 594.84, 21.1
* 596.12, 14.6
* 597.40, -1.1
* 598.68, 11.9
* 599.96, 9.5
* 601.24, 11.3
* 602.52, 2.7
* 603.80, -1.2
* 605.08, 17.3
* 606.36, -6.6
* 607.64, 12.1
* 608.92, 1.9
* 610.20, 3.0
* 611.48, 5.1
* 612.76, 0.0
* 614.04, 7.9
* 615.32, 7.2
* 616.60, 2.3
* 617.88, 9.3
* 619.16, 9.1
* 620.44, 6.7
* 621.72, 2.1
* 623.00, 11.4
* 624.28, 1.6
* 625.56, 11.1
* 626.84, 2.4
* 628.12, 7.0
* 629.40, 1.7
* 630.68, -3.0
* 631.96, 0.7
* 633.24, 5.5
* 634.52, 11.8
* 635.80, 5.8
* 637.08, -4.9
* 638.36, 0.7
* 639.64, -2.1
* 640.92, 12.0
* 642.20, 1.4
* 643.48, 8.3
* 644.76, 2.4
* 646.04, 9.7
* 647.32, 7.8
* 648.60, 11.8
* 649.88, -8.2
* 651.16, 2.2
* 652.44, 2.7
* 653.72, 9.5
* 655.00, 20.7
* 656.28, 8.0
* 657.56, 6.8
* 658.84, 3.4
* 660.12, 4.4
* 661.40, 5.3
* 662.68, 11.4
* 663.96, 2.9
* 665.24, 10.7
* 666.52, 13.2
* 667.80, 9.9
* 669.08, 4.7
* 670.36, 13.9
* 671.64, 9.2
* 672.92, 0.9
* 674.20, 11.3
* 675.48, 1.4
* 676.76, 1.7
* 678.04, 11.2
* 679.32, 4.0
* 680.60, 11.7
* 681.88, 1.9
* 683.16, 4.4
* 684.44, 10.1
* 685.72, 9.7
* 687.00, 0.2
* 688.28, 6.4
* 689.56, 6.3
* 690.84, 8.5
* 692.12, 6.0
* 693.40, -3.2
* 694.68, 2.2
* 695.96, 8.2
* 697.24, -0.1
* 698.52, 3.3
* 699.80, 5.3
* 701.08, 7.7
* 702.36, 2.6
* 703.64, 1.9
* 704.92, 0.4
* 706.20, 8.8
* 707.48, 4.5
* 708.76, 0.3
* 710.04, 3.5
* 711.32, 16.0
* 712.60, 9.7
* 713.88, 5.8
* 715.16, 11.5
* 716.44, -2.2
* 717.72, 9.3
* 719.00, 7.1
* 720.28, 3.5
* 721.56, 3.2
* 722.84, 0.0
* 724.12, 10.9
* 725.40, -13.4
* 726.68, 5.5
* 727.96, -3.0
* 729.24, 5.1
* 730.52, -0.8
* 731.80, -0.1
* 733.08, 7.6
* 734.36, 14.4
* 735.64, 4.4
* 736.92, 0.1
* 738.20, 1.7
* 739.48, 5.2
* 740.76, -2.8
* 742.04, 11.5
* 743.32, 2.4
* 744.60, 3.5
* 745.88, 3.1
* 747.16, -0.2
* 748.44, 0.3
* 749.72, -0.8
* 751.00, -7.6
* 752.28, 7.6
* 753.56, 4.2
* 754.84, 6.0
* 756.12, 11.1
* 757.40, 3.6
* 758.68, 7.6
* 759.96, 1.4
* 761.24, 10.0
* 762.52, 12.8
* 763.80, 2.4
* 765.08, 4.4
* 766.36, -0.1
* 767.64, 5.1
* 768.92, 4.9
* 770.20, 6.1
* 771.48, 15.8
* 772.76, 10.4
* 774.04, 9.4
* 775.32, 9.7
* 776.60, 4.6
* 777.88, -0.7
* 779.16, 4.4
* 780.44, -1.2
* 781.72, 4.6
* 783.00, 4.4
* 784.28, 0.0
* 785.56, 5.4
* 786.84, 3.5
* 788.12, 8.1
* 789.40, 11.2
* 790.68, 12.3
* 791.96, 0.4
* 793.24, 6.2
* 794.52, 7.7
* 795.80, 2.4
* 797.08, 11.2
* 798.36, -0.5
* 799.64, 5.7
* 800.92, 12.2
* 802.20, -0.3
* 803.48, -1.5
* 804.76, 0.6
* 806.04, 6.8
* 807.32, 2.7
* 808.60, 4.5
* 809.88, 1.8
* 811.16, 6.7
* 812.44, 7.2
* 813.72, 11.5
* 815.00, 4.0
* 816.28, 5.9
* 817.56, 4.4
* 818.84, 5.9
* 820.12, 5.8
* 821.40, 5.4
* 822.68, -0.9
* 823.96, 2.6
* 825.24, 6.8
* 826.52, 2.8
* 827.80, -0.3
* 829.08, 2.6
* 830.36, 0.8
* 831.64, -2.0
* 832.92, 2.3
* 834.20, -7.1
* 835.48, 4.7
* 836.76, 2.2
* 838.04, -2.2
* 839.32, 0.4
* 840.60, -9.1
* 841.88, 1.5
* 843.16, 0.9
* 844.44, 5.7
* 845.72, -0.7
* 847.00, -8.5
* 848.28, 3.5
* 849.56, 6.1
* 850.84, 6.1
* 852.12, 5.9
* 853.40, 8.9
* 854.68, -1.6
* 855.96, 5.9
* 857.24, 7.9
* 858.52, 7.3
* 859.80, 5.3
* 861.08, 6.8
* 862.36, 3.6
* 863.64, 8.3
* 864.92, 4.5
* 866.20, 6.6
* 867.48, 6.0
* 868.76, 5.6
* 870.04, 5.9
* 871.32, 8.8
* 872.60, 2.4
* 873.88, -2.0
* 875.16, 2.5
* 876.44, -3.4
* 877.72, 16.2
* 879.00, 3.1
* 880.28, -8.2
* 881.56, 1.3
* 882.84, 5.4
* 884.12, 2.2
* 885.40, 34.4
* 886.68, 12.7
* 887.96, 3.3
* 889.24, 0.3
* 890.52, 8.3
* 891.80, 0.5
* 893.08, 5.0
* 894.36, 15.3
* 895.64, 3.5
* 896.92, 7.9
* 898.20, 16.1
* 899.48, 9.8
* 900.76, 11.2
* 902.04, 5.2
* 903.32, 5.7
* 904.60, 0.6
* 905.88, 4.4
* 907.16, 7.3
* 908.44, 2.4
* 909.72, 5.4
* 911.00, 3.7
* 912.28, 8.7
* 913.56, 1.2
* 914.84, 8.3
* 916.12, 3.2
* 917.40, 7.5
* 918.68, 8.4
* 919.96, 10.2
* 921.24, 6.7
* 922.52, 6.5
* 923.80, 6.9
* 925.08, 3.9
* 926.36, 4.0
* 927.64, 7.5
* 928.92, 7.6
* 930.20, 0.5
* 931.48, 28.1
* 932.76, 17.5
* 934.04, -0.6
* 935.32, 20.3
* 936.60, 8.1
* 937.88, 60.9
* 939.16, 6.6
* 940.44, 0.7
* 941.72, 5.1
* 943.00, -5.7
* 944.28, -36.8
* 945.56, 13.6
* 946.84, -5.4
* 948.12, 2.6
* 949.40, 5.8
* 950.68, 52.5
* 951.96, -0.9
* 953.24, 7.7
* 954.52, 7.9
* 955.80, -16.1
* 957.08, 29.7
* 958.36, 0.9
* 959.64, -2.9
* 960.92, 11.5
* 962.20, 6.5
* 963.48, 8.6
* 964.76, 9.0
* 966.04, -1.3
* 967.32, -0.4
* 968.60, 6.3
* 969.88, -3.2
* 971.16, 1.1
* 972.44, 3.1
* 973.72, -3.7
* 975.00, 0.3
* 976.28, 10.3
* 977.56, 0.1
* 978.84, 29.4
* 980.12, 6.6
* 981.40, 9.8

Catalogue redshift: 1.38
